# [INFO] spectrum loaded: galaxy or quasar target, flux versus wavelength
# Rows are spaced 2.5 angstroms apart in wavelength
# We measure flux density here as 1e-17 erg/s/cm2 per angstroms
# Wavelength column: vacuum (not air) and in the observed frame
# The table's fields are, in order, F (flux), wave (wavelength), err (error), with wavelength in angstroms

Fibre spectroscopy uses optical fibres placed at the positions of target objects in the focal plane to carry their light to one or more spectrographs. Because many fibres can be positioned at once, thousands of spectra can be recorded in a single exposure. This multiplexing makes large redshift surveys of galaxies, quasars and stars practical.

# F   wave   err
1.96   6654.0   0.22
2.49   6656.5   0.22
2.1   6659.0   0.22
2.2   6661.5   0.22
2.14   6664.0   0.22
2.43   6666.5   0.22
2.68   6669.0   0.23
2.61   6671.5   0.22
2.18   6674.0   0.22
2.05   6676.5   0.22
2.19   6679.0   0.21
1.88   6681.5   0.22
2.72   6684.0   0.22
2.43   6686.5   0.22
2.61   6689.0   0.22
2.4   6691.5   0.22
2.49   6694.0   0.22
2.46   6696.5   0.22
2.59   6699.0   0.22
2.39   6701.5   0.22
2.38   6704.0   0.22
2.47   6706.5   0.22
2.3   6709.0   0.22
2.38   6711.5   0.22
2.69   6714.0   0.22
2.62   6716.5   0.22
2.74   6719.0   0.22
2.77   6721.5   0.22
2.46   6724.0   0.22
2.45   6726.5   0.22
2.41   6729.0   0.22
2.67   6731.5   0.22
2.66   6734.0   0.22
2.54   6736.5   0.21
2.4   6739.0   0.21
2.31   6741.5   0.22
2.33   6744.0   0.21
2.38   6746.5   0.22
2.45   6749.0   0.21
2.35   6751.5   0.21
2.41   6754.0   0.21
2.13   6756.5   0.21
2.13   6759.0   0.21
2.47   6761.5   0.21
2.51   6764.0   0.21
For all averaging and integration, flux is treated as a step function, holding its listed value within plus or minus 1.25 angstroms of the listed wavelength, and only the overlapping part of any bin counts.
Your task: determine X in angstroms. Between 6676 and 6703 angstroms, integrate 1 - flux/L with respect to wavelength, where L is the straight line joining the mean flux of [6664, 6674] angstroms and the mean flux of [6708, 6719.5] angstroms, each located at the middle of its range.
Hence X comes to 1.2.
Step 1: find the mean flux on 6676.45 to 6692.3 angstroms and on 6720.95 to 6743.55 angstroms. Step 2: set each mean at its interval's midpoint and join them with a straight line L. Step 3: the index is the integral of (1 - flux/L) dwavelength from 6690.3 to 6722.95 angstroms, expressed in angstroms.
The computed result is -1.3 angstroms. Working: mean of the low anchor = 2.34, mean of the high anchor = 2.5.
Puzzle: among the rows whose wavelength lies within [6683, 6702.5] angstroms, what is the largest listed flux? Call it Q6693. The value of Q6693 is 2.72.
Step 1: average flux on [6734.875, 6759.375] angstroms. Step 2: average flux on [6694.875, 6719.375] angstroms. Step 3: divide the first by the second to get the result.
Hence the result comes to 0.94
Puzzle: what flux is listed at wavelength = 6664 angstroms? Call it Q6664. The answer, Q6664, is 2.14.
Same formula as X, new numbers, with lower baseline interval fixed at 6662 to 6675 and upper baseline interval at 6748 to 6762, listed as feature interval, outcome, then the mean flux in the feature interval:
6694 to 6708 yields -0.5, 2.46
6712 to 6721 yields -1.2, 2.67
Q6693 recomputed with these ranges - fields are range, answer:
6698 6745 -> 2.77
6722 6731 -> 2.46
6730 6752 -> 2.67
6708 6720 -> 2.74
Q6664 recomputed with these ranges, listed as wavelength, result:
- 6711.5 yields 2.38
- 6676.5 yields 2.05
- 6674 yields 2.18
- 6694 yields 2.49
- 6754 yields 2.41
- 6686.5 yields 2.43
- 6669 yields 2.68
